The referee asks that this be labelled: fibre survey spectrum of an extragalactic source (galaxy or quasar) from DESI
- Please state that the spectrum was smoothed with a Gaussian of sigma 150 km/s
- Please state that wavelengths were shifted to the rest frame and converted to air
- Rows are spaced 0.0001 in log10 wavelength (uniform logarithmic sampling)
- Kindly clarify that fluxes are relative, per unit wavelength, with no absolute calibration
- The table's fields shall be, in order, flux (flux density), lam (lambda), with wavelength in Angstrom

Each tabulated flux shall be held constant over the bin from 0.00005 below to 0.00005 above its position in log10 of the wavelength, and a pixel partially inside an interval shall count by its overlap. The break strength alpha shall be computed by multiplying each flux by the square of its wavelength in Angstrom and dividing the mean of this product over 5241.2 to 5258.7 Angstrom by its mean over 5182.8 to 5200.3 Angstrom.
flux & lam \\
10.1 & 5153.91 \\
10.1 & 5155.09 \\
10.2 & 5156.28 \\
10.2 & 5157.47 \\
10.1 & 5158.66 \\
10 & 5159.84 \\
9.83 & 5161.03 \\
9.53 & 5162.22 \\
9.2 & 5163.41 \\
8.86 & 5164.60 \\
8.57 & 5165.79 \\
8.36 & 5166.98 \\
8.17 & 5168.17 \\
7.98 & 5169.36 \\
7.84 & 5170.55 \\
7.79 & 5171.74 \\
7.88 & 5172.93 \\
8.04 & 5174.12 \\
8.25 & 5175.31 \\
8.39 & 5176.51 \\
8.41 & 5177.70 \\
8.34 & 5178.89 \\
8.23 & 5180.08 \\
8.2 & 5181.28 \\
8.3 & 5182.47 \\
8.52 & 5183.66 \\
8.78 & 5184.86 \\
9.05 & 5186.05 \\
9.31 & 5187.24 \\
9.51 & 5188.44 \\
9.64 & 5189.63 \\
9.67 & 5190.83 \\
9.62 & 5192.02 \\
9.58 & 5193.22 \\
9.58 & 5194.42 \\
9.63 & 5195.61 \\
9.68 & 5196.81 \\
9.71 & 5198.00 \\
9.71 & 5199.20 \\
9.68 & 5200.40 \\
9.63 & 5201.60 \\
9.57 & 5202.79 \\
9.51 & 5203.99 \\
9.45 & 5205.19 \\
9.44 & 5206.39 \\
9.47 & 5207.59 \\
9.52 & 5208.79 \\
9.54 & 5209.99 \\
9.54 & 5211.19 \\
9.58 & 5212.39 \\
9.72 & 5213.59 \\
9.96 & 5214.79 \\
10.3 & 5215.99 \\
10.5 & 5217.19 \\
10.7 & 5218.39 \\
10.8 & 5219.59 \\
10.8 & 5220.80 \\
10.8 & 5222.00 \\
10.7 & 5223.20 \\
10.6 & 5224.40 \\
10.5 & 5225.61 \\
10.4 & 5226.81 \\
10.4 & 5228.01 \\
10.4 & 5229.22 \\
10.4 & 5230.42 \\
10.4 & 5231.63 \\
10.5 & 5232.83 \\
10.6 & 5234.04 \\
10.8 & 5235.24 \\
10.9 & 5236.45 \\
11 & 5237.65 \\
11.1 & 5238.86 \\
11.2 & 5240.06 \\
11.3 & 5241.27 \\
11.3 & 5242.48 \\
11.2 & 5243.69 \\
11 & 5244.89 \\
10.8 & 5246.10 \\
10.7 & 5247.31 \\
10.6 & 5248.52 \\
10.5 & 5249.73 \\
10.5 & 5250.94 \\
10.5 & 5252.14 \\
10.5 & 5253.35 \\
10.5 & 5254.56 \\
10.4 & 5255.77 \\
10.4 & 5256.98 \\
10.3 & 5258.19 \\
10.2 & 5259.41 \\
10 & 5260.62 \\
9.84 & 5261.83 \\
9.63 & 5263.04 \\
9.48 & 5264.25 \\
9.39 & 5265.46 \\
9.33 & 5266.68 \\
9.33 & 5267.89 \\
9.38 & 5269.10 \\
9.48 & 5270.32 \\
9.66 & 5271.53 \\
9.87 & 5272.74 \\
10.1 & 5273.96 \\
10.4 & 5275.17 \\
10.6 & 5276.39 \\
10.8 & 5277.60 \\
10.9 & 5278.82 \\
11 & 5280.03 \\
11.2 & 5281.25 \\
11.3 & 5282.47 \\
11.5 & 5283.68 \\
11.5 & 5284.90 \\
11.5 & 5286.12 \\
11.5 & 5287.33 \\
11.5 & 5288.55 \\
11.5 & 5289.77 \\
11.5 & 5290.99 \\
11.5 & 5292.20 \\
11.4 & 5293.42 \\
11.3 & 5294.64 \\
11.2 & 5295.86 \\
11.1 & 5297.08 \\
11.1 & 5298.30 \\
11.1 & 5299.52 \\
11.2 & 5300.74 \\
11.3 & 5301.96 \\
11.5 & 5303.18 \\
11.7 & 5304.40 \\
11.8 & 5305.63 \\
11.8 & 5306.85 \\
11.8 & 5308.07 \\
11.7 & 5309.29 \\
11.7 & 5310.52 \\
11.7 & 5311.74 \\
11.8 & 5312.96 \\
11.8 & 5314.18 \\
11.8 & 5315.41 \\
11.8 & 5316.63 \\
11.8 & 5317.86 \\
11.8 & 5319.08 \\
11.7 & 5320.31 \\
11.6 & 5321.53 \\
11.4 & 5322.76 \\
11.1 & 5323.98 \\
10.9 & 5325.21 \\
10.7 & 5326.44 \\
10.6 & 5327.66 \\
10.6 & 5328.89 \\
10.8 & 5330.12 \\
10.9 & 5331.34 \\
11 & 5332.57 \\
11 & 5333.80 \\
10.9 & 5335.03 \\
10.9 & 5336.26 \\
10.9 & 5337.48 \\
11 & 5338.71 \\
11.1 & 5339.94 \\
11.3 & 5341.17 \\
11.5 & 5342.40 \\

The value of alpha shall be 1.2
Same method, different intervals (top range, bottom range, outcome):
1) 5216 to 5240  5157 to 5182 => 1.26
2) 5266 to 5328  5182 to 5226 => 1.18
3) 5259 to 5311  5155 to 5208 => 1.24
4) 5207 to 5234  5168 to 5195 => 1.20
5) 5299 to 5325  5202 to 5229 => 1.19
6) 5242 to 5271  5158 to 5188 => 1.22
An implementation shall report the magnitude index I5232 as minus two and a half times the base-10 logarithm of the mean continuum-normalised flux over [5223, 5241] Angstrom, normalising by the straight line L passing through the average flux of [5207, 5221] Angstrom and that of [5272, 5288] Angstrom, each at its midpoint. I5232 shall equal -0.042 mag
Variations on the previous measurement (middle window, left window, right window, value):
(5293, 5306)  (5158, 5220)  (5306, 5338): -0.03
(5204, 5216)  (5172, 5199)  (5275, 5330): -0.02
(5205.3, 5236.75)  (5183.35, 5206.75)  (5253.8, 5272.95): -0.07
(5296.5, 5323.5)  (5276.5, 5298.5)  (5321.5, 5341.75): -0.04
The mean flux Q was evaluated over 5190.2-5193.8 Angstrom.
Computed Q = 9.61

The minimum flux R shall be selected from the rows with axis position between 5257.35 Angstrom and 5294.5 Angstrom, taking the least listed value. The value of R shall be 9.33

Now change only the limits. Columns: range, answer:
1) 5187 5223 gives 9.31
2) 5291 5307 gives 11.1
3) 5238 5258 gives 10.4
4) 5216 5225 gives 10.5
